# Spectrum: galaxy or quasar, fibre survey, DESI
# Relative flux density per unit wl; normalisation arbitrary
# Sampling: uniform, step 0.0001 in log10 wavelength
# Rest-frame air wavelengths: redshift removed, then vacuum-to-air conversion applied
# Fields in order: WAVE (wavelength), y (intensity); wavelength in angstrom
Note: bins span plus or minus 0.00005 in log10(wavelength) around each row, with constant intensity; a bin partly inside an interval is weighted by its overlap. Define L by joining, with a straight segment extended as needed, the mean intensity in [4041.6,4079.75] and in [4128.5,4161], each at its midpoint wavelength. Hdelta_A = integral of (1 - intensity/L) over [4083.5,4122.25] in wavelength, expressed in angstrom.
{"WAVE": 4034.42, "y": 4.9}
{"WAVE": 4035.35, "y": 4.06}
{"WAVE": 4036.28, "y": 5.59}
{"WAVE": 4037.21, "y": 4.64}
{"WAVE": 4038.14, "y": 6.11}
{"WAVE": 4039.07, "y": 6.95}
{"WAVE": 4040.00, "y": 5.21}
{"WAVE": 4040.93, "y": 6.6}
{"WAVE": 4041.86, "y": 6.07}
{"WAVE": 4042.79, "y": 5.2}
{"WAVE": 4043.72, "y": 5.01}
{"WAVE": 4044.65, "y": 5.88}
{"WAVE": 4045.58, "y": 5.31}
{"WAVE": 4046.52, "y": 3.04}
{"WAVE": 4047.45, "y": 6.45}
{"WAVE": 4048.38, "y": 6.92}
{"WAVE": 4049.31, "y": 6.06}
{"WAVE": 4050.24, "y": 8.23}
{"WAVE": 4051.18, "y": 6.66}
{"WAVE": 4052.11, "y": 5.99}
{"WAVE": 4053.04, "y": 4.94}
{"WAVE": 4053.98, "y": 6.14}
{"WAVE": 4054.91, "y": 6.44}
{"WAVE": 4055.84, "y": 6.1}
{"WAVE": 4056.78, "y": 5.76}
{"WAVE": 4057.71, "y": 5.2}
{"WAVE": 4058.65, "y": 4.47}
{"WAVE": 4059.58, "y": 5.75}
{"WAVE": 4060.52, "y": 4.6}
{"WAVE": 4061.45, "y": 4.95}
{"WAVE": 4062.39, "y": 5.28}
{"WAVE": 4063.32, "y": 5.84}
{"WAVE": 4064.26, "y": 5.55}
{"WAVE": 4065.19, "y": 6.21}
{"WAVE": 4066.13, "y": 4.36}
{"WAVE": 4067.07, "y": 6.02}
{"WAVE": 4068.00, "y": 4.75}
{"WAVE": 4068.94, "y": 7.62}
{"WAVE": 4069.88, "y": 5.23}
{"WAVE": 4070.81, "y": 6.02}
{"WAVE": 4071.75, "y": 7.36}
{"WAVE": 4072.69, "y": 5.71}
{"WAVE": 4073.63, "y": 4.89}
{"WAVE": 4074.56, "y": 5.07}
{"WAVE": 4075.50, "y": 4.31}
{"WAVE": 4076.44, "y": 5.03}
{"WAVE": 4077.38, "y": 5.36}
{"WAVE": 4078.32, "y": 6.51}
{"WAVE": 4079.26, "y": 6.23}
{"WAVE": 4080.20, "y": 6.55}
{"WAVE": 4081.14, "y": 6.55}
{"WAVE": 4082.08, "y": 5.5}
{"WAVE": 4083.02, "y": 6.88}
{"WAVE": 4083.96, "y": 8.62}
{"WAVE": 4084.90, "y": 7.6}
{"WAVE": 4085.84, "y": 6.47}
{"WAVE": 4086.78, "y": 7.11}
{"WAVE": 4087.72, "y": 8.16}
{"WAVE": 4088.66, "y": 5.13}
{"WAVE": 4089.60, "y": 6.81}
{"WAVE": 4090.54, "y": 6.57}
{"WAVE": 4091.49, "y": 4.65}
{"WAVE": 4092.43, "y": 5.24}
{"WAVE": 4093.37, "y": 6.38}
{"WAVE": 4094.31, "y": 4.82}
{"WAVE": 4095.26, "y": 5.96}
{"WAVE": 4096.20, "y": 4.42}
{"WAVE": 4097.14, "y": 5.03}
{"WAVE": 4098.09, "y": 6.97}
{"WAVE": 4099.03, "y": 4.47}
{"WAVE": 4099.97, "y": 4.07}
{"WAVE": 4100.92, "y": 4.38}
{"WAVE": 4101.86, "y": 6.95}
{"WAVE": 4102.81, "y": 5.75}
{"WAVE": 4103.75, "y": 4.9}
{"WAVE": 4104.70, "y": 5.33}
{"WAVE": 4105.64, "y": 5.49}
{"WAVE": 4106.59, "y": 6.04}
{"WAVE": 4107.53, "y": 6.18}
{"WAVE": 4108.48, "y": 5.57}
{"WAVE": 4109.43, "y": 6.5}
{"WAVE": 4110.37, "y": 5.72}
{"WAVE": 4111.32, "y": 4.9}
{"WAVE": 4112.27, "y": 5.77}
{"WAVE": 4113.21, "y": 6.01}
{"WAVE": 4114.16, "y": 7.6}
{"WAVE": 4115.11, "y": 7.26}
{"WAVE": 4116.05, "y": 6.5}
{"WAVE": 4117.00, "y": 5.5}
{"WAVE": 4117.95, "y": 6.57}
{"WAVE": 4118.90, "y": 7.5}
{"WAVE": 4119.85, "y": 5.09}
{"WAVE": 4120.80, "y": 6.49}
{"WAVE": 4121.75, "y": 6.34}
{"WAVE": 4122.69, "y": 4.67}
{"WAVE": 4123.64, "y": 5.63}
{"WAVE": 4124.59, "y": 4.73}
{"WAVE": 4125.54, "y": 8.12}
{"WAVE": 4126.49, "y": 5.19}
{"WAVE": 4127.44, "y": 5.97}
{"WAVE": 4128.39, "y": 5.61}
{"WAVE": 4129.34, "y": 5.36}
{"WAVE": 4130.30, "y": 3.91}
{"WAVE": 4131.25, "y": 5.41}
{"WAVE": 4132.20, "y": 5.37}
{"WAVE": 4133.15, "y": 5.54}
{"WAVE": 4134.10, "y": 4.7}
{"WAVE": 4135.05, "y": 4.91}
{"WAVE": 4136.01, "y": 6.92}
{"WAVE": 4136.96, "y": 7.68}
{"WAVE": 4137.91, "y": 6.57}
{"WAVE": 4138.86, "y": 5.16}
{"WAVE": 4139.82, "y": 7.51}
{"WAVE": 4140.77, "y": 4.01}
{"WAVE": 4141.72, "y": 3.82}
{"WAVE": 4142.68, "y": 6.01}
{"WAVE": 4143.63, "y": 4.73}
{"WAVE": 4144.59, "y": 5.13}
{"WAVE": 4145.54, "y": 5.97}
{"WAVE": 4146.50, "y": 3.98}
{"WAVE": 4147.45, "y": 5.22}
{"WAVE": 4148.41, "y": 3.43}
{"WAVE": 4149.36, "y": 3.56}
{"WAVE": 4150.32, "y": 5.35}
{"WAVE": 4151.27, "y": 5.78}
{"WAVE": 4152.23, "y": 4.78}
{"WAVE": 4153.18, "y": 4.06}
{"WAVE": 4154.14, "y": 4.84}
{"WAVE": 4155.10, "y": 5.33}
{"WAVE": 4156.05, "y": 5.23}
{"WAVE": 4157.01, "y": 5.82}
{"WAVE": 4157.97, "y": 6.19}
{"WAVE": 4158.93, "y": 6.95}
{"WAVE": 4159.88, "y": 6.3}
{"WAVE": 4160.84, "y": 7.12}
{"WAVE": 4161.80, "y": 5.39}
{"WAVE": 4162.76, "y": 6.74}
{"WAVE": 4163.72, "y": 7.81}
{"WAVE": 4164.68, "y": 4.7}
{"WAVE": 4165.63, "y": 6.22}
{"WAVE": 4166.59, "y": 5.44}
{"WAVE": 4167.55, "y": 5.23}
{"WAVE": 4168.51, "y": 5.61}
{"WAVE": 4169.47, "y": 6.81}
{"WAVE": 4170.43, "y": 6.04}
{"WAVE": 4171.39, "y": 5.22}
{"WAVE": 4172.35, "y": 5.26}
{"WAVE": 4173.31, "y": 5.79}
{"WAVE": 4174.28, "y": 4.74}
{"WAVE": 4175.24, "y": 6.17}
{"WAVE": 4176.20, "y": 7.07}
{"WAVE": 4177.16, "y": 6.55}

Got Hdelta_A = -3.6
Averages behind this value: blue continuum 5.67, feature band 6.02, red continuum 5.36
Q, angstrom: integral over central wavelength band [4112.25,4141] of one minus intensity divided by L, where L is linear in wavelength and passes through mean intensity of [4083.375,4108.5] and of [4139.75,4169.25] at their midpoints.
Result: -1.5 angstrom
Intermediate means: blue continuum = 5.9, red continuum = 5.41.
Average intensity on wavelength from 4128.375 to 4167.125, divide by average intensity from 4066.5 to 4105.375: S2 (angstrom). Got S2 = 0.93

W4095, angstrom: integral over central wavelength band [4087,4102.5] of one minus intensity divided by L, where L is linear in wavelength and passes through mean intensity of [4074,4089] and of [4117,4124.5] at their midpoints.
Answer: 1.4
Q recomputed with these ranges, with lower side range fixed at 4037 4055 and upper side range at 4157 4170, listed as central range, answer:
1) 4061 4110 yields 1.3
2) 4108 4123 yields -0.2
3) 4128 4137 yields 1.0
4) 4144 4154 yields 2.3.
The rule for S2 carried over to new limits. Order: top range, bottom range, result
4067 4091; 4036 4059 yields 1.07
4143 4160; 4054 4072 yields 0.91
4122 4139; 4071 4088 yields 0.90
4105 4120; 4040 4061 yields 1.07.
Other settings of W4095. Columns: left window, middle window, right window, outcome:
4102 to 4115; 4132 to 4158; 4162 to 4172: 3.0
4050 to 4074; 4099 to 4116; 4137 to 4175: -0.4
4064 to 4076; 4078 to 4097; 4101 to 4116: -1.7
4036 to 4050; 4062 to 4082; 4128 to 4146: -0.3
